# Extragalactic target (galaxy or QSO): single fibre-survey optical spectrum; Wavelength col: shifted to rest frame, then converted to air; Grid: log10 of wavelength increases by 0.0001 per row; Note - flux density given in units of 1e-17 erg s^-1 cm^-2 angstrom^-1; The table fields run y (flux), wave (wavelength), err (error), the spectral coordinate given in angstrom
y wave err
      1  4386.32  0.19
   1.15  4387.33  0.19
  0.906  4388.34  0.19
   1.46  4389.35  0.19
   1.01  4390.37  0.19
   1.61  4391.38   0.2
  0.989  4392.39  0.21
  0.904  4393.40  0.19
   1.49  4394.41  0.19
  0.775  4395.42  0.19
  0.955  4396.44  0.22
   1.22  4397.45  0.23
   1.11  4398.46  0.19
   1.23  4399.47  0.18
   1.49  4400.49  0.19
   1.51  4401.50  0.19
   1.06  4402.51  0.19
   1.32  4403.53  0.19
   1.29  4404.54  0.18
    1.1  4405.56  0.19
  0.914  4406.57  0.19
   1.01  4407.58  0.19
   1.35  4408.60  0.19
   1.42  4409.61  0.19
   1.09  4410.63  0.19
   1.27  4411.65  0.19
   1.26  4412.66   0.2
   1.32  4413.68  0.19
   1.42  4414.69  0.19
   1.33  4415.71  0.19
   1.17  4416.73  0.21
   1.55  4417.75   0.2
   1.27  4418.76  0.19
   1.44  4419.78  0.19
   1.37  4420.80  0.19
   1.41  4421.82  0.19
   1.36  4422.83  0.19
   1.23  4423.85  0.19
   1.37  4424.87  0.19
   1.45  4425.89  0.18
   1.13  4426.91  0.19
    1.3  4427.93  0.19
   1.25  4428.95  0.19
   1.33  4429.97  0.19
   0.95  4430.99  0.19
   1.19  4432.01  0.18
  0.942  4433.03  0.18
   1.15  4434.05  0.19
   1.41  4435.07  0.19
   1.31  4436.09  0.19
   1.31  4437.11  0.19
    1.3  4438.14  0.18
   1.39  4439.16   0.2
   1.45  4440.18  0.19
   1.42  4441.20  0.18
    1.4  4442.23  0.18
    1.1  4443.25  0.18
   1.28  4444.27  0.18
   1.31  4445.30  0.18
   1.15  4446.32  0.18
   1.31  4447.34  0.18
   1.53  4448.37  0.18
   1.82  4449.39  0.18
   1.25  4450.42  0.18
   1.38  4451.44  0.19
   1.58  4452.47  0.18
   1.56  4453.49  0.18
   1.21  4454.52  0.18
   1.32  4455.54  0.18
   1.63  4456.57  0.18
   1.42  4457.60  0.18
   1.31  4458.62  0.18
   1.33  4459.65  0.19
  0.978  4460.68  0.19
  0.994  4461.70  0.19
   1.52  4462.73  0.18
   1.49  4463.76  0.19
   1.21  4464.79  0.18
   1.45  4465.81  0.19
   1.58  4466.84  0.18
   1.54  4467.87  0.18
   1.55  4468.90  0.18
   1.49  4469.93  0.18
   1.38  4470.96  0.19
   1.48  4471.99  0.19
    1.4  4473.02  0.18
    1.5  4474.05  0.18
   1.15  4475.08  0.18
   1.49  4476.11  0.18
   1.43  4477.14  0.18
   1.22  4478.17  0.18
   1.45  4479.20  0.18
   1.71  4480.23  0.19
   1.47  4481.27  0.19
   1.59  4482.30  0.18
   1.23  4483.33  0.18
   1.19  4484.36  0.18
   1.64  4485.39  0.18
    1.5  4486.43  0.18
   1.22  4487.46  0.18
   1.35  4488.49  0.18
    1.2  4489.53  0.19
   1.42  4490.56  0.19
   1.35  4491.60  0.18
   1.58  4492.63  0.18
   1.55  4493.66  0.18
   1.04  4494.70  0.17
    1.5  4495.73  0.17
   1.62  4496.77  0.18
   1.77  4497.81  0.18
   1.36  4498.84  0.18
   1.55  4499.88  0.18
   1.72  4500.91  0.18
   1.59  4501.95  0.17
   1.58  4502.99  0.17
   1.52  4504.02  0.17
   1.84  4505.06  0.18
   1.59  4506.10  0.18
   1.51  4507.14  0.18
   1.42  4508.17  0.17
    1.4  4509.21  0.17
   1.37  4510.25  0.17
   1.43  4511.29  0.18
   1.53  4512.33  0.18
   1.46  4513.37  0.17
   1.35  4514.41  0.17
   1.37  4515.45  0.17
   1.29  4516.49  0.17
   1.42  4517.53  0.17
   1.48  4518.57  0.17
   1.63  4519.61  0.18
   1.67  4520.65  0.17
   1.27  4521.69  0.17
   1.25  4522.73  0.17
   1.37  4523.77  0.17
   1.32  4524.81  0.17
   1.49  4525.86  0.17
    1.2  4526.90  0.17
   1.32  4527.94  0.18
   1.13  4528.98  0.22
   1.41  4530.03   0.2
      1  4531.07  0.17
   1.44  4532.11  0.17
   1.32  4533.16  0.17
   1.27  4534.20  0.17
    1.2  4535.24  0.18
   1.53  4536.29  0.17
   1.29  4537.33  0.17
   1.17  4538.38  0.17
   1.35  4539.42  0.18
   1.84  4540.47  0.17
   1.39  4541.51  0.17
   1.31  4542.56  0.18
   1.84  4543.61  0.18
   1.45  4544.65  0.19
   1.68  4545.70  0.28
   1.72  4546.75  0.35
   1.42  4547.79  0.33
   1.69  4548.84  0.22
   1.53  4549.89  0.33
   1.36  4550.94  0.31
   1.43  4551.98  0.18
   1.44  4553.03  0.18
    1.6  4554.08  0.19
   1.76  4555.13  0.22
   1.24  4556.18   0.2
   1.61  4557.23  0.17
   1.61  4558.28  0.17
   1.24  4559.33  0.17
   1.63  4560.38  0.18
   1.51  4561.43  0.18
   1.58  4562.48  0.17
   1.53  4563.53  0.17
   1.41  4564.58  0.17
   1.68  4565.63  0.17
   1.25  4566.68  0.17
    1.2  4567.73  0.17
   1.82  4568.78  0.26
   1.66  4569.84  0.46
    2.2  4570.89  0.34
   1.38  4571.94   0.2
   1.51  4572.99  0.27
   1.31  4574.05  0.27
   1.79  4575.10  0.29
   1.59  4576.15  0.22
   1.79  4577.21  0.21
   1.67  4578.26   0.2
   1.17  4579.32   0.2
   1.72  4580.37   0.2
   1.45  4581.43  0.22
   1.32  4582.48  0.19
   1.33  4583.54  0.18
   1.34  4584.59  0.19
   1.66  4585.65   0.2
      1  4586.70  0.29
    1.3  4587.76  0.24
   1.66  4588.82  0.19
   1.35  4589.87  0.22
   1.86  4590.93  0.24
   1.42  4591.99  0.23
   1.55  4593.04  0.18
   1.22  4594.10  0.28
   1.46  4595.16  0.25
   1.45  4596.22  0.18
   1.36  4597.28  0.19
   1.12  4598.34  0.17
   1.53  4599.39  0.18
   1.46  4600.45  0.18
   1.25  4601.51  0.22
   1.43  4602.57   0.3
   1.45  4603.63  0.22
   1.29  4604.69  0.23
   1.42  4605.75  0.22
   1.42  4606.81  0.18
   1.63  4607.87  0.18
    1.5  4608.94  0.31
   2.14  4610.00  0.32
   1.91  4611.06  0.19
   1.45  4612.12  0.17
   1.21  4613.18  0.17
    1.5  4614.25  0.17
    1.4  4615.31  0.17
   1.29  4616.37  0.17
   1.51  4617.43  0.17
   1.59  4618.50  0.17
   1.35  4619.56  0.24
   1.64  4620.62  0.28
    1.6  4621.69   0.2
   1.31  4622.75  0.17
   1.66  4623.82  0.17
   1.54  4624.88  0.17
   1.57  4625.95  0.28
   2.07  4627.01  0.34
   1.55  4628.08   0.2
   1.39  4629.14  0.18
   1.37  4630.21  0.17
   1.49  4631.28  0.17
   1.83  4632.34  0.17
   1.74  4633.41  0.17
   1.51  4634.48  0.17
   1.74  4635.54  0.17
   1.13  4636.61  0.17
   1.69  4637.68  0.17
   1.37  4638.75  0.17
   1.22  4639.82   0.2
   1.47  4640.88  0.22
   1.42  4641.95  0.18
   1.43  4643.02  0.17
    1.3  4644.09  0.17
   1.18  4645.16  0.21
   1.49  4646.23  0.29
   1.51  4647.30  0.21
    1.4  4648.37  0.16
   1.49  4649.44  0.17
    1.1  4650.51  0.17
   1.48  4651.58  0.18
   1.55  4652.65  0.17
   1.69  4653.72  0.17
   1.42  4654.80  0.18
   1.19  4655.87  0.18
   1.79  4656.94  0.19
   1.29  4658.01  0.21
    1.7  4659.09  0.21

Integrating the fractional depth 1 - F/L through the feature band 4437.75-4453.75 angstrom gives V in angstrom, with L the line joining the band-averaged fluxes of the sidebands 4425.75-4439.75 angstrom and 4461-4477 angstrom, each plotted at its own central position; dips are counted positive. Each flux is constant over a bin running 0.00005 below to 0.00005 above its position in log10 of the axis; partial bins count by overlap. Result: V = -1.1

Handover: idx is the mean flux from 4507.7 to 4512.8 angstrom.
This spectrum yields 1.43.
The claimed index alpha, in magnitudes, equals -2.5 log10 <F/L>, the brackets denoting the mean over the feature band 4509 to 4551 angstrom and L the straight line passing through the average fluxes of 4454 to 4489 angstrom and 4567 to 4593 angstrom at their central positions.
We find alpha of 0.04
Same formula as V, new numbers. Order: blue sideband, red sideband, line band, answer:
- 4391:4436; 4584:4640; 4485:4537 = -2.4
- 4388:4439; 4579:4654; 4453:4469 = -1.0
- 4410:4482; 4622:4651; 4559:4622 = -1.8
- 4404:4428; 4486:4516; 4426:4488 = 0.7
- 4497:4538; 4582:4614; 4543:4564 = -1.5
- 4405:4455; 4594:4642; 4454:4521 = -3.8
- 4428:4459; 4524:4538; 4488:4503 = -1.8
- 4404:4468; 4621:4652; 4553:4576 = -2.0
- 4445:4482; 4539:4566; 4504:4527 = 0.5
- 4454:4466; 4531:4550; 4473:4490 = -0.5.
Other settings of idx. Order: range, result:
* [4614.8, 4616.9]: 1.35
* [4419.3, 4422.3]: 1.4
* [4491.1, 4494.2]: 1.49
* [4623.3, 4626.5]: 1.6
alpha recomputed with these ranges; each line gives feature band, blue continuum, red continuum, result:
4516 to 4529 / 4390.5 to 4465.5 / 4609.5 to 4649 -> 0.01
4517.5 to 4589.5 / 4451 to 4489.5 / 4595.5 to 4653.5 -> -0.02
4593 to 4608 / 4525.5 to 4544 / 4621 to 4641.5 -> 0.07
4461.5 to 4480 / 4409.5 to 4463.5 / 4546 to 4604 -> -0.04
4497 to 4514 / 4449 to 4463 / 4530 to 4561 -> -0.09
